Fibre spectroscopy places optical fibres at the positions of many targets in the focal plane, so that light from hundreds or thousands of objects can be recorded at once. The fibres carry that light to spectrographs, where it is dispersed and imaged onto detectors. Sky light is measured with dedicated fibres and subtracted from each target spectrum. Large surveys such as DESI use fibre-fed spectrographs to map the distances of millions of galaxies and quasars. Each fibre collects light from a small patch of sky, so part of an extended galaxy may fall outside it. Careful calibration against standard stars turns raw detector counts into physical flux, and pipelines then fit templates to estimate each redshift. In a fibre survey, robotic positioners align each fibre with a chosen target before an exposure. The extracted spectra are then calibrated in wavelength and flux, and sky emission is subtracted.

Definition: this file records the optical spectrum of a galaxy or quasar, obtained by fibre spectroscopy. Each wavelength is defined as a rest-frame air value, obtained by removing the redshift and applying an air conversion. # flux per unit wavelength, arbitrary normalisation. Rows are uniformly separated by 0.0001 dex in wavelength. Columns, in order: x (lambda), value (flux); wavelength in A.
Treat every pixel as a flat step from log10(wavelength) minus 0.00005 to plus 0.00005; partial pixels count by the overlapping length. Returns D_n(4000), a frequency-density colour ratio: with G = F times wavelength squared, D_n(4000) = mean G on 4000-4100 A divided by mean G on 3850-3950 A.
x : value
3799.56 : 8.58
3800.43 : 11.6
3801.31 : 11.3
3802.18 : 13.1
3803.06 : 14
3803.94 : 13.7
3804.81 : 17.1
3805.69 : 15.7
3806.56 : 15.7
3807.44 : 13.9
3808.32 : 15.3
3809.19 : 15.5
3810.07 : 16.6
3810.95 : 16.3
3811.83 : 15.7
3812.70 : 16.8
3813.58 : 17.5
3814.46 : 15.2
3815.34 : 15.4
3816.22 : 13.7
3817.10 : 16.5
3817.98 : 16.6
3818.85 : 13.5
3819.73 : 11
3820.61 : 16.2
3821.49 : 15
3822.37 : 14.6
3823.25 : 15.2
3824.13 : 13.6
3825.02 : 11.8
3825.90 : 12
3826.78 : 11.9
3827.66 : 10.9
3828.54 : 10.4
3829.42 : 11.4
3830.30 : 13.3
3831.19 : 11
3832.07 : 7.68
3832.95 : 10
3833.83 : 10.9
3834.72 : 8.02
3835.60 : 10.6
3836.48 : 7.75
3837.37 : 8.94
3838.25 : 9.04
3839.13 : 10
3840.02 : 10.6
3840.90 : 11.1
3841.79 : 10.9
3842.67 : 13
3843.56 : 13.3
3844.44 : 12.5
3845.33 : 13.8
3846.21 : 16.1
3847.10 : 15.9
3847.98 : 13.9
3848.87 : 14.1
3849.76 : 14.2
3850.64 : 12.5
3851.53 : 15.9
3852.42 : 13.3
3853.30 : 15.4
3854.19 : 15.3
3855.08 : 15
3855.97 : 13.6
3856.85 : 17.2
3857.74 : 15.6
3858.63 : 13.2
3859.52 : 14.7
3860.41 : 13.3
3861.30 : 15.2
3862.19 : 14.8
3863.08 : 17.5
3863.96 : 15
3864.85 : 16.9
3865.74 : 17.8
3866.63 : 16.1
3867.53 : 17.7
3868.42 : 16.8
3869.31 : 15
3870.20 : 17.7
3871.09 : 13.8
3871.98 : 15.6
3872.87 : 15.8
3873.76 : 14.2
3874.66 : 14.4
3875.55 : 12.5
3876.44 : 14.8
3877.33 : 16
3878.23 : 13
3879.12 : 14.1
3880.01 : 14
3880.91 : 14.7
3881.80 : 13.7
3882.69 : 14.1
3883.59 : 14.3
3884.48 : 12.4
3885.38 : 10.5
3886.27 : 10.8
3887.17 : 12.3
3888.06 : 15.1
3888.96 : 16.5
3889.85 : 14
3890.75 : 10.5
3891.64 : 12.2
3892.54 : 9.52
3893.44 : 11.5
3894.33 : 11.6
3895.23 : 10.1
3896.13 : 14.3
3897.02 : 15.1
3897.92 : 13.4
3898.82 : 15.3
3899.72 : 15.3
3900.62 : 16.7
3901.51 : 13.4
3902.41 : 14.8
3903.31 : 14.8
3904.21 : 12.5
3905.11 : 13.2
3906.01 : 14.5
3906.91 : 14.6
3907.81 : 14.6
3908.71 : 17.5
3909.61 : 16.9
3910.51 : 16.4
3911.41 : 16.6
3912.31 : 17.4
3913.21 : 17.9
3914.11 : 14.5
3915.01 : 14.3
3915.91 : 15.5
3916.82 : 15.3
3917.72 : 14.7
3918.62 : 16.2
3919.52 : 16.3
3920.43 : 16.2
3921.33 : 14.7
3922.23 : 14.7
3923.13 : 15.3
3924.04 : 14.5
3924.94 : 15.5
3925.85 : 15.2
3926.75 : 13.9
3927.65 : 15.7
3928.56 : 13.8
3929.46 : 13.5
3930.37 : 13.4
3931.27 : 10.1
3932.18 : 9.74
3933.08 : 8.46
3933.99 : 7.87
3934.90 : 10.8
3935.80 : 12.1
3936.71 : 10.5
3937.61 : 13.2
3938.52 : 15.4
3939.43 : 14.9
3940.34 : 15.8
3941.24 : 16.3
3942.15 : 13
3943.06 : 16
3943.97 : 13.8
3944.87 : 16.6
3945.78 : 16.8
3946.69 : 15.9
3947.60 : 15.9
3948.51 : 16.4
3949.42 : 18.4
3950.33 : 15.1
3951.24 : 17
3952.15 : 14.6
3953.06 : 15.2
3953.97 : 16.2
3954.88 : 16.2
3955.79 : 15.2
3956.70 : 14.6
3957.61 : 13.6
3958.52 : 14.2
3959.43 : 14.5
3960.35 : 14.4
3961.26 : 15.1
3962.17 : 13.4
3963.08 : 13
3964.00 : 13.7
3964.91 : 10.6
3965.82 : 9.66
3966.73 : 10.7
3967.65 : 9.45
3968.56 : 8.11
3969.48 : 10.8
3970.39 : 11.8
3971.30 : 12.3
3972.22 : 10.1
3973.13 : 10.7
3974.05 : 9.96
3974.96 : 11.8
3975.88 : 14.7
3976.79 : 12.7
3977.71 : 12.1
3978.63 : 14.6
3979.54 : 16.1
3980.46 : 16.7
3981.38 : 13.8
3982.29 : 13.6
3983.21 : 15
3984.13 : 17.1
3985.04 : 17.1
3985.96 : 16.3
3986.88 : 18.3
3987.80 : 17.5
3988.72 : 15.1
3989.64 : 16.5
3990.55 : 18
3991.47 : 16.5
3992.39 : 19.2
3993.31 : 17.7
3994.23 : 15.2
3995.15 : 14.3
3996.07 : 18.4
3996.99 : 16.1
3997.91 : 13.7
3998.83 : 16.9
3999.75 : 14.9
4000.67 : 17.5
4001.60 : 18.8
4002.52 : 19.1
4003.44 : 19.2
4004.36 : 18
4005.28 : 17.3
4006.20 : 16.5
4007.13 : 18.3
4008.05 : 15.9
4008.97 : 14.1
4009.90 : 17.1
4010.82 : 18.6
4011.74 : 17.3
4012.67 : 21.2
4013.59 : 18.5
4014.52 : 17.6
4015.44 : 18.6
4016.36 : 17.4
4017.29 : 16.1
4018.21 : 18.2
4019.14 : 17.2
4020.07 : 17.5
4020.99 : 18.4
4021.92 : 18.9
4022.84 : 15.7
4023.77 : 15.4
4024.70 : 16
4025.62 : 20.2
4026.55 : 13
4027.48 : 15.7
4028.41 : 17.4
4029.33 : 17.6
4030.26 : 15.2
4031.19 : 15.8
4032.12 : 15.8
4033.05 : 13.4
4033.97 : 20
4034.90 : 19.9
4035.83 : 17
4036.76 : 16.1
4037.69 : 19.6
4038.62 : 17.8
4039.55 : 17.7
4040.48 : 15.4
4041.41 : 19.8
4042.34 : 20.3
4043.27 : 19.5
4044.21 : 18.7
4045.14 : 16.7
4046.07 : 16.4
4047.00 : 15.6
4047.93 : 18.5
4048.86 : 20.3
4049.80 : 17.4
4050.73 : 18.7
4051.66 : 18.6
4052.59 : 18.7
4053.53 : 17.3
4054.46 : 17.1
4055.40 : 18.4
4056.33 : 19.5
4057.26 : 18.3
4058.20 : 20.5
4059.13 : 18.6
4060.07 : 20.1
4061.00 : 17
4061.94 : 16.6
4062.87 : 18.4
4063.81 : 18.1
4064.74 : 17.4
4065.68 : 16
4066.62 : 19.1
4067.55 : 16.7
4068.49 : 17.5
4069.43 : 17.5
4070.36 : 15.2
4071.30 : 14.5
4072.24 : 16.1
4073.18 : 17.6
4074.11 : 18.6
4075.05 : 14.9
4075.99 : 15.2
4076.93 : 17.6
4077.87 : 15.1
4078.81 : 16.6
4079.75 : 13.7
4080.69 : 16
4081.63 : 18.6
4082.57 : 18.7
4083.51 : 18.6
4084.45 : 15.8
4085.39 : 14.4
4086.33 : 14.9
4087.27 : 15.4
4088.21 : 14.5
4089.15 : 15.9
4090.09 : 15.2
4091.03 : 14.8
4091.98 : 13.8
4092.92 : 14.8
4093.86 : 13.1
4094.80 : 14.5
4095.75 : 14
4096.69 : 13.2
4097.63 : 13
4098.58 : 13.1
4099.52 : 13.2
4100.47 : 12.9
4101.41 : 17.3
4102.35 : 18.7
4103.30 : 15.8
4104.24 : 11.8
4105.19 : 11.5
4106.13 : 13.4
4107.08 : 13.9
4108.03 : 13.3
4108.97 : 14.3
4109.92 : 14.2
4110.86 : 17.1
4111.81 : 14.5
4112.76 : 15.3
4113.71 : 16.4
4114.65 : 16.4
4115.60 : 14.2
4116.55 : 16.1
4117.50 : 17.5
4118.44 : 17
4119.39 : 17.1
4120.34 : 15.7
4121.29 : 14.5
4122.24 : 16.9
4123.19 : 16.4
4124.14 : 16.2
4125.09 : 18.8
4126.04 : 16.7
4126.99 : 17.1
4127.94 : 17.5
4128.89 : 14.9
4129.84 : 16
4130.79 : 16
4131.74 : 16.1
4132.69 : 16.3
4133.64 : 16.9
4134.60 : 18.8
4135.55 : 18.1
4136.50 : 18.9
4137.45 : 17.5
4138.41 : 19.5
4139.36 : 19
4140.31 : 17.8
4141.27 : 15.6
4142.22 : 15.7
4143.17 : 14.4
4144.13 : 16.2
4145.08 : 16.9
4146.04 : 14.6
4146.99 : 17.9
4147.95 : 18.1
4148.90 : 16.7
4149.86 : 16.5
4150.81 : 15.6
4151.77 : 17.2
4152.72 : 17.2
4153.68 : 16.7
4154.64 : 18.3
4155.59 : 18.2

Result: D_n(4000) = 1.27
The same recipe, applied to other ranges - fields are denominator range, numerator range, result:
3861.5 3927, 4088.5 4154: 1.21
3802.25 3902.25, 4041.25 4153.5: 1.35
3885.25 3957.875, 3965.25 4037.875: 1.15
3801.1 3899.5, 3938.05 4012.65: 1.17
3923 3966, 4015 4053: 1.30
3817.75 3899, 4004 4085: 1.42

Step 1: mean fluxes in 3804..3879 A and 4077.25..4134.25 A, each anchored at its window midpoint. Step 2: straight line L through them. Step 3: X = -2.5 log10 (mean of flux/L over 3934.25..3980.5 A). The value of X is 0.07 mag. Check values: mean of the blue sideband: 14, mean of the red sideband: 15.4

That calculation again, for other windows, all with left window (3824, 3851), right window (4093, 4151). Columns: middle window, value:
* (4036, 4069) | -0.21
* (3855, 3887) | -0.21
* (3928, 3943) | 0.05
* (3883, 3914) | -0.12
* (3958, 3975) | 0.15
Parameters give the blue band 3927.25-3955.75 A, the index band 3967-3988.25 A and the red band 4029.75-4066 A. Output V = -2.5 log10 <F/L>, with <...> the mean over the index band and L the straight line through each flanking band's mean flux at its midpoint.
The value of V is 0.15 mag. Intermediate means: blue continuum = 14.2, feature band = 13.5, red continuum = 17.9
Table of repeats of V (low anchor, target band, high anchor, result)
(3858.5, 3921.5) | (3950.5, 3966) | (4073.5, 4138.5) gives 0.05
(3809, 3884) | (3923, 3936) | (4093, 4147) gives 0.15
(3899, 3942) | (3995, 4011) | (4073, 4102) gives -0.14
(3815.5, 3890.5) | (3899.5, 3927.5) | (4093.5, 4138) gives -0.09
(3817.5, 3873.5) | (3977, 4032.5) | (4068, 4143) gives -0.12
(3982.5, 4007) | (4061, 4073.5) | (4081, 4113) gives -0.10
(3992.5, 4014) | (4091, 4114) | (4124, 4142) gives 0.20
